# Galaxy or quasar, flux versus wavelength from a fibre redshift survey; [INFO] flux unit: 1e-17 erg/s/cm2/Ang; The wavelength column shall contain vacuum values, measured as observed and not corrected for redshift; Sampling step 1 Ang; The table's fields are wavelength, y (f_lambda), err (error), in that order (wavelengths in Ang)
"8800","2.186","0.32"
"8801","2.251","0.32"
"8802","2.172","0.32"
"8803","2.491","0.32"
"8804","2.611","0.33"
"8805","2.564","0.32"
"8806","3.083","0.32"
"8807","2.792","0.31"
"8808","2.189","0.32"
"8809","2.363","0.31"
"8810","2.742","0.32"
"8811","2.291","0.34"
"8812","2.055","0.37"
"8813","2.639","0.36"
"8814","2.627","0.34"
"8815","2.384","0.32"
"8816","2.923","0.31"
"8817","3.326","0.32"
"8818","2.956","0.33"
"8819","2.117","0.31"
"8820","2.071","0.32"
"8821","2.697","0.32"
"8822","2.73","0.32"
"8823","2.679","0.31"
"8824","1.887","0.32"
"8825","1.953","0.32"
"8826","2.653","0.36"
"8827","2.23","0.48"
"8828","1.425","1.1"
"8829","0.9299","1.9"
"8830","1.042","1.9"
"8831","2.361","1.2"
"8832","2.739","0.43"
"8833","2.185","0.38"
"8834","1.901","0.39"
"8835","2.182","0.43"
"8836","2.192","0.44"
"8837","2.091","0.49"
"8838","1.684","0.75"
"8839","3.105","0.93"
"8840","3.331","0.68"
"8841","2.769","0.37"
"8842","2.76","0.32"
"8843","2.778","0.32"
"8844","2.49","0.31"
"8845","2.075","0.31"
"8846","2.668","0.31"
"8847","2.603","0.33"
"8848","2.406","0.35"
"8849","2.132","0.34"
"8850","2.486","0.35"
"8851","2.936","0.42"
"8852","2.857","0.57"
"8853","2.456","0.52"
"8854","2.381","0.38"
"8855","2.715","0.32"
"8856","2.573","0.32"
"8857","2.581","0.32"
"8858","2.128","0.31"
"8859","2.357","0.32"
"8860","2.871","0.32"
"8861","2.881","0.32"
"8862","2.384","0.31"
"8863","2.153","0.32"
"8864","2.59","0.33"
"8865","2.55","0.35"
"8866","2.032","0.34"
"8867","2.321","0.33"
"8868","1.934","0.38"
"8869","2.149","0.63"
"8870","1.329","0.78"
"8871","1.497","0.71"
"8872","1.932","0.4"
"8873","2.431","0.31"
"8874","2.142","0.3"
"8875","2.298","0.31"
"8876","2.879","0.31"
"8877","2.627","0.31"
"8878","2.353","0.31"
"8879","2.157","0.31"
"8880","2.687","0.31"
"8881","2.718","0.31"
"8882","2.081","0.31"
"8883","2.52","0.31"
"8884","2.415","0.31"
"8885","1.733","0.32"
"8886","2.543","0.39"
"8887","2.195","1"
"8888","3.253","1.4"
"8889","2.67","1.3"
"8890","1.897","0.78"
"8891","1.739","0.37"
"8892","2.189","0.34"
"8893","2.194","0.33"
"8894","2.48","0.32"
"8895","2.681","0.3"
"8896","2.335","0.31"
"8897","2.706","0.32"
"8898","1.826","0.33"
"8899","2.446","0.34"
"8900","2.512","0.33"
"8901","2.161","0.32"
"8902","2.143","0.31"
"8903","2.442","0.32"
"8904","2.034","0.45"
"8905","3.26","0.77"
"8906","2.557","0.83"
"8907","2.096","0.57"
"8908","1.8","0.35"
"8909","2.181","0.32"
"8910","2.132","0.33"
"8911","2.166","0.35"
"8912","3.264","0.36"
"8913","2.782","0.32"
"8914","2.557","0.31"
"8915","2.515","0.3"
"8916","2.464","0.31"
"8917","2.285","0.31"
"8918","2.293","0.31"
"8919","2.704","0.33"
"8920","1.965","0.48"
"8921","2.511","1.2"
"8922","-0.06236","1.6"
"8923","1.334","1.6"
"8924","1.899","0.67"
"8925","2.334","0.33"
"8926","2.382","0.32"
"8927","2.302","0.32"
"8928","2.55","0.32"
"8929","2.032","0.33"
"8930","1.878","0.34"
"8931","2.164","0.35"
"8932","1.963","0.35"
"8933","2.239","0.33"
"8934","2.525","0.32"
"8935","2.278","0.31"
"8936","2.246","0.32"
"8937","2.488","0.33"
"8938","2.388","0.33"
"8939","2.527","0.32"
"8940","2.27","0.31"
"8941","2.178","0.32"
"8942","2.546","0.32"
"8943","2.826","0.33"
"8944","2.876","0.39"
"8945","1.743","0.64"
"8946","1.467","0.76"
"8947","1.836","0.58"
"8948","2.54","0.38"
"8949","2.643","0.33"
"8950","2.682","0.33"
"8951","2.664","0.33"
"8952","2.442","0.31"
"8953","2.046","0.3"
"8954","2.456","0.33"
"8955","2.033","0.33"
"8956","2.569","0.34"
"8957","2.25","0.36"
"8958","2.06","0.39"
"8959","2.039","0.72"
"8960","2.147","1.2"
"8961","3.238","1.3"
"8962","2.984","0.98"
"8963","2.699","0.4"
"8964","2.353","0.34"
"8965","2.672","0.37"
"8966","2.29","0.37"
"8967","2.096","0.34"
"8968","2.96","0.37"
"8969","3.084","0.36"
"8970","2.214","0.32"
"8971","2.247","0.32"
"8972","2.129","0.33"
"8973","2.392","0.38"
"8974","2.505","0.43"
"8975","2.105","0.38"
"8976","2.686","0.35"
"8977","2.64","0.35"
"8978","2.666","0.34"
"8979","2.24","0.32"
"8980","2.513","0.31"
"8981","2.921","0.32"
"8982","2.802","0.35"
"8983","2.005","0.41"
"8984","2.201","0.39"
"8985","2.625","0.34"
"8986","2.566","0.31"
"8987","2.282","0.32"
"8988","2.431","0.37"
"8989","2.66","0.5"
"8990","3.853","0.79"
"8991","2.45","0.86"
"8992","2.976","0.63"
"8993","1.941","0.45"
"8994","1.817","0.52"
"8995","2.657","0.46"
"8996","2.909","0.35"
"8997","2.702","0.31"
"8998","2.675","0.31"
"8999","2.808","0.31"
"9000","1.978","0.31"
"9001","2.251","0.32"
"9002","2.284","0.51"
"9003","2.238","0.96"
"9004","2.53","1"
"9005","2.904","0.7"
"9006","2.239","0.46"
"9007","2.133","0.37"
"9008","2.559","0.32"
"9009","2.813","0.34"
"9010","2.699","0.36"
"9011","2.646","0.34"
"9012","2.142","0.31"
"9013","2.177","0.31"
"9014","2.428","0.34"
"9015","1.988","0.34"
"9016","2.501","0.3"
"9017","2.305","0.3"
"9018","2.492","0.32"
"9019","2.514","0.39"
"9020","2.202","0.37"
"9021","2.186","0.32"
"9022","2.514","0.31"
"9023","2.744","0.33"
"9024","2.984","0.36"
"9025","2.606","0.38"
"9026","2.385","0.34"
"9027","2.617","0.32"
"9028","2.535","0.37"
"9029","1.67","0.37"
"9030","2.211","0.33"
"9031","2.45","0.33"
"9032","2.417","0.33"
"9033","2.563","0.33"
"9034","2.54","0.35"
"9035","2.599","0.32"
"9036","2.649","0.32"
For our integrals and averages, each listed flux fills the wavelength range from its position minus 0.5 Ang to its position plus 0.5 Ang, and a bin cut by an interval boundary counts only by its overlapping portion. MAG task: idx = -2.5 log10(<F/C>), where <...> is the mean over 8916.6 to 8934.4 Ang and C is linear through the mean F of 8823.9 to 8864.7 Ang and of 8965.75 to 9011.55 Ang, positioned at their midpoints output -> 0.18 mag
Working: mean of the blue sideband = 2.37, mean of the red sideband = 2.51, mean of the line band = 2.07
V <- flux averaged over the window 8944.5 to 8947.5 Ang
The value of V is 1.68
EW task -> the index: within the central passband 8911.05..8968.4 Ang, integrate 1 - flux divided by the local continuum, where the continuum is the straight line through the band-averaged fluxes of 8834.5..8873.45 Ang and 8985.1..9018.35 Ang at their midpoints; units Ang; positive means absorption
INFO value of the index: 3.1 Ang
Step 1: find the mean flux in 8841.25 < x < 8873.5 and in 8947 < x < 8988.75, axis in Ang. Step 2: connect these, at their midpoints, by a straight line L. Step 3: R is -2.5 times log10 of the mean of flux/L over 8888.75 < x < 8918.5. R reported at 0.03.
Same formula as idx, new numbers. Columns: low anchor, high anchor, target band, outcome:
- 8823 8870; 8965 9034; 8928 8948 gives 0.08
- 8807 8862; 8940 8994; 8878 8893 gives 0.04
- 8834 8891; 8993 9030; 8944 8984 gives 0.00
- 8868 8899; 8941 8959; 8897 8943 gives 0.02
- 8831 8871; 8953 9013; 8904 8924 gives 0.10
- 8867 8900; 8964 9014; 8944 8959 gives 0.07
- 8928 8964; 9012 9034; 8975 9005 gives -0.07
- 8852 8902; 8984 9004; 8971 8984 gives 0.02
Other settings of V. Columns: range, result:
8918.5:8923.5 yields 1.69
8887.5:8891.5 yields 2.39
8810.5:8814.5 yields 2.4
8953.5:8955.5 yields 2.24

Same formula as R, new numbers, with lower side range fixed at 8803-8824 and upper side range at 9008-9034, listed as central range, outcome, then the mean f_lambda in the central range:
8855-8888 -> 0.089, 2.33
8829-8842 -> 0.133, 2.26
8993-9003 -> 0.015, 2.42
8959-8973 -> -0.022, 2.52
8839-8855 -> -0.032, 2.63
